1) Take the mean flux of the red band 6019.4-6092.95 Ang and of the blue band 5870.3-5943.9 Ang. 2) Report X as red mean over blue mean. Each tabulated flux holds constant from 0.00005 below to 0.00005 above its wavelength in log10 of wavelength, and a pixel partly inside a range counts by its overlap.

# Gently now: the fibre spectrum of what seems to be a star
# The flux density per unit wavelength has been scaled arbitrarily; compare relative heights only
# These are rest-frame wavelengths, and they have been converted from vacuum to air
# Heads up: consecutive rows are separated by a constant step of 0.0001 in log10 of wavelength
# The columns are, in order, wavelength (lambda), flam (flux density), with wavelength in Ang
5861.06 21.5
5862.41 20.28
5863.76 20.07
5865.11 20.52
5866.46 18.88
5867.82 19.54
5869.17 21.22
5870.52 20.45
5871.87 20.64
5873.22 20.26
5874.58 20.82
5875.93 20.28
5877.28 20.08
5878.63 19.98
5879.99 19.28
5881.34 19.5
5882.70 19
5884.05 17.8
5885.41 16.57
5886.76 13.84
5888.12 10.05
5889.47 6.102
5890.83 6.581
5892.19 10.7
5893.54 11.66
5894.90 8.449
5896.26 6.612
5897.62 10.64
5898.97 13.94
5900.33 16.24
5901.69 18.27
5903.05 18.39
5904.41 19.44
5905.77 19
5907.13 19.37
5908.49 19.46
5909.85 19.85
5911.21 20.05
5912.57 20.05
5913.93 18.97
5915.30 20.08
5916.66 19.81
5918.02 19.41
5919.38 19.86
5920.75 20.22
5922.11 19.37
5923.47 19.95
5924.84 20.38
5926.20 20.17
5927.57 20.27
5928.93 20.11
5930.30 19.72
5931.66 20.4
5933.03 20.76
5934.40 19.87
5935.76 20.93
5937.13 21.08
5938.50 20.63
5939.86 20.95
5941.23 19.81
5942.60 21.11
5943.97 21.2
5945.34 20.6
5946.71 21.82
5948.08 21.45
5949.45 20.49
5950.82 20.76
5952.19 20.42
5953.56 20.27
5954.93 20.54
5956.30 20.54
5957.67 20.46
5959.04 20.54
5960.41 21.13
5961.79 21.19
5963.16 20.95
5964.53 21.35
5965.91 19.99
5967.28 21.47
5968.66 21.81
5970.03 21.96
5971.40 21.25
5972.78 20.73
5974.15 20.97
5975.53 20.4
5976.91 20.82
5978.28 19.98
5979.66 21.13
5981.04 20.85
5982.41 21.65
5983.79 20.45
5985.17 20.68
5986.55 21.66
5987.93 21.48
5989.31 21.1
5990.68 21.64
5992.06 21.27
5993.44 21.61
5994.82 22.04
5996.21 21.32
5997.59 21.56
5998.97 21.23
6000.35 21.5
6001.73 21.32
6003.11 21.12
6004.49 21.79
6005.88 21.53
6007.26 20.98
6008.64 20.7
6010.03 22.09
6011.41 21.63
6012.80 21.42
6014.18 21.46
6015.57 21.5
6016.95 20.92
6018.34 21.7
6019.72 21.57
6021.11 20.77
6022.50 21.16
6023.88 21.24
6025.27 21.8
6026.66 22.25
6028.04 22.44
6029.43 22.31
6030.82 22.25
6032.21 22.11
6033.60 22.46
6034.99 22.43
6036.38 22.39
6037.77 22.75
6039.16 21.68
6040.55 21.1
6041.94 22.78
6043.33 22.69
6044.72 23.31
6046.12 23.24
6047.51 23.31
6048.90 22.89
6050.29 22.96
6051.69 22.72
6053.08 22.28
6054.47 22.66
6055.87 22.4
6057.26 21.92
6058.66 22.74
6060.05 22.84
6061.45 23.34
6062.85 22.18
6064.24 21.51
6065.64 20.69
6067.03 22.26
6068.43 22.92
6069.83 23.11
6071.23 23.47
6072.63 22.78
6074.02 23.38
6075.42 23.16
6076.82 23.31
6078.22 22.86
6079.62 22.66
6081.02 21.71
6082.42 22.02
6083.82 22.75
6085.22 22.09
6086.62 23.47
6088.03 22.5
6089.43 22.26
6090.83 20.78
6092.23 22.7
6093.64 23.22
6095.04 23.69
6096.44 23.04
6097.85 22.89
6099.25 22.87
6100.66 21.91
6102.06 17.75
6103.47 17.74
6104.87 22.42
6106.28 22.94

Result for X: 1.25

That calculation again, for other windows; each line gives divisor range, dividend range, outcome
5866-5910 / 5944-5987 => 1.28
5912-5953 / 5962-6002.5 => 1.04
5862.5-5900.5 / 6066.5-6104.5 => 1.39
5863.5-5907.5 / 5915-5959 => 1.24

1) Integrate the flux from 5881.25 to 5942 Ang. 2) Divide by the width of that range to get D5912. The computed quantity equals 17.4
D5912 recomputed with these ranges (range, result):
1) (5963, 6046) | 21.5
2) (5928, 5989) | 20.8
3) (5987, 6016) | 21.4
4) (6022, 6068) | 22.3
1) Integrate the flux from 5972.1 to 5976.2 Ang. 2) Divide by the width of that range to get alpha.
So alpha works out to 20.7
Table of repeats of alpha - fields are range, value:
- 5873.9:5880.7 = 20.1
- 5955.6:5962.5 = 20.8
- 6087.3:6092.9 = 22.1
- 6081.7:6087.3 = 22.6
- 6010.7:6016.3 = 21.5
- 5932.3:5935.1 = 20.3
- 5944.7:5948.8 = 21.3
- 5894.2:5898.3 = 8.59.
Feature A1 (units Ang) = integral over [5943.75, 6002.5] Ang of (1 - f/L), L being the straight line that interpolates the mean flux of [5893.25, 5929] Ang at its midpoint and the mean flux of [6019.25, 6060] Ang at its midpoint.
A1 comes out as -3.2 Ang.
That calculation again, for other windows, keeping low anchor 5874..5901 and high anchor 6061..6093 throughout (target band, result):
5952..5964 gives -2.3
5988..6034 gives -4.4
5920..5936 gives -4.0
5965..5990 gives -3.8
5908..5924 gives -4.3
